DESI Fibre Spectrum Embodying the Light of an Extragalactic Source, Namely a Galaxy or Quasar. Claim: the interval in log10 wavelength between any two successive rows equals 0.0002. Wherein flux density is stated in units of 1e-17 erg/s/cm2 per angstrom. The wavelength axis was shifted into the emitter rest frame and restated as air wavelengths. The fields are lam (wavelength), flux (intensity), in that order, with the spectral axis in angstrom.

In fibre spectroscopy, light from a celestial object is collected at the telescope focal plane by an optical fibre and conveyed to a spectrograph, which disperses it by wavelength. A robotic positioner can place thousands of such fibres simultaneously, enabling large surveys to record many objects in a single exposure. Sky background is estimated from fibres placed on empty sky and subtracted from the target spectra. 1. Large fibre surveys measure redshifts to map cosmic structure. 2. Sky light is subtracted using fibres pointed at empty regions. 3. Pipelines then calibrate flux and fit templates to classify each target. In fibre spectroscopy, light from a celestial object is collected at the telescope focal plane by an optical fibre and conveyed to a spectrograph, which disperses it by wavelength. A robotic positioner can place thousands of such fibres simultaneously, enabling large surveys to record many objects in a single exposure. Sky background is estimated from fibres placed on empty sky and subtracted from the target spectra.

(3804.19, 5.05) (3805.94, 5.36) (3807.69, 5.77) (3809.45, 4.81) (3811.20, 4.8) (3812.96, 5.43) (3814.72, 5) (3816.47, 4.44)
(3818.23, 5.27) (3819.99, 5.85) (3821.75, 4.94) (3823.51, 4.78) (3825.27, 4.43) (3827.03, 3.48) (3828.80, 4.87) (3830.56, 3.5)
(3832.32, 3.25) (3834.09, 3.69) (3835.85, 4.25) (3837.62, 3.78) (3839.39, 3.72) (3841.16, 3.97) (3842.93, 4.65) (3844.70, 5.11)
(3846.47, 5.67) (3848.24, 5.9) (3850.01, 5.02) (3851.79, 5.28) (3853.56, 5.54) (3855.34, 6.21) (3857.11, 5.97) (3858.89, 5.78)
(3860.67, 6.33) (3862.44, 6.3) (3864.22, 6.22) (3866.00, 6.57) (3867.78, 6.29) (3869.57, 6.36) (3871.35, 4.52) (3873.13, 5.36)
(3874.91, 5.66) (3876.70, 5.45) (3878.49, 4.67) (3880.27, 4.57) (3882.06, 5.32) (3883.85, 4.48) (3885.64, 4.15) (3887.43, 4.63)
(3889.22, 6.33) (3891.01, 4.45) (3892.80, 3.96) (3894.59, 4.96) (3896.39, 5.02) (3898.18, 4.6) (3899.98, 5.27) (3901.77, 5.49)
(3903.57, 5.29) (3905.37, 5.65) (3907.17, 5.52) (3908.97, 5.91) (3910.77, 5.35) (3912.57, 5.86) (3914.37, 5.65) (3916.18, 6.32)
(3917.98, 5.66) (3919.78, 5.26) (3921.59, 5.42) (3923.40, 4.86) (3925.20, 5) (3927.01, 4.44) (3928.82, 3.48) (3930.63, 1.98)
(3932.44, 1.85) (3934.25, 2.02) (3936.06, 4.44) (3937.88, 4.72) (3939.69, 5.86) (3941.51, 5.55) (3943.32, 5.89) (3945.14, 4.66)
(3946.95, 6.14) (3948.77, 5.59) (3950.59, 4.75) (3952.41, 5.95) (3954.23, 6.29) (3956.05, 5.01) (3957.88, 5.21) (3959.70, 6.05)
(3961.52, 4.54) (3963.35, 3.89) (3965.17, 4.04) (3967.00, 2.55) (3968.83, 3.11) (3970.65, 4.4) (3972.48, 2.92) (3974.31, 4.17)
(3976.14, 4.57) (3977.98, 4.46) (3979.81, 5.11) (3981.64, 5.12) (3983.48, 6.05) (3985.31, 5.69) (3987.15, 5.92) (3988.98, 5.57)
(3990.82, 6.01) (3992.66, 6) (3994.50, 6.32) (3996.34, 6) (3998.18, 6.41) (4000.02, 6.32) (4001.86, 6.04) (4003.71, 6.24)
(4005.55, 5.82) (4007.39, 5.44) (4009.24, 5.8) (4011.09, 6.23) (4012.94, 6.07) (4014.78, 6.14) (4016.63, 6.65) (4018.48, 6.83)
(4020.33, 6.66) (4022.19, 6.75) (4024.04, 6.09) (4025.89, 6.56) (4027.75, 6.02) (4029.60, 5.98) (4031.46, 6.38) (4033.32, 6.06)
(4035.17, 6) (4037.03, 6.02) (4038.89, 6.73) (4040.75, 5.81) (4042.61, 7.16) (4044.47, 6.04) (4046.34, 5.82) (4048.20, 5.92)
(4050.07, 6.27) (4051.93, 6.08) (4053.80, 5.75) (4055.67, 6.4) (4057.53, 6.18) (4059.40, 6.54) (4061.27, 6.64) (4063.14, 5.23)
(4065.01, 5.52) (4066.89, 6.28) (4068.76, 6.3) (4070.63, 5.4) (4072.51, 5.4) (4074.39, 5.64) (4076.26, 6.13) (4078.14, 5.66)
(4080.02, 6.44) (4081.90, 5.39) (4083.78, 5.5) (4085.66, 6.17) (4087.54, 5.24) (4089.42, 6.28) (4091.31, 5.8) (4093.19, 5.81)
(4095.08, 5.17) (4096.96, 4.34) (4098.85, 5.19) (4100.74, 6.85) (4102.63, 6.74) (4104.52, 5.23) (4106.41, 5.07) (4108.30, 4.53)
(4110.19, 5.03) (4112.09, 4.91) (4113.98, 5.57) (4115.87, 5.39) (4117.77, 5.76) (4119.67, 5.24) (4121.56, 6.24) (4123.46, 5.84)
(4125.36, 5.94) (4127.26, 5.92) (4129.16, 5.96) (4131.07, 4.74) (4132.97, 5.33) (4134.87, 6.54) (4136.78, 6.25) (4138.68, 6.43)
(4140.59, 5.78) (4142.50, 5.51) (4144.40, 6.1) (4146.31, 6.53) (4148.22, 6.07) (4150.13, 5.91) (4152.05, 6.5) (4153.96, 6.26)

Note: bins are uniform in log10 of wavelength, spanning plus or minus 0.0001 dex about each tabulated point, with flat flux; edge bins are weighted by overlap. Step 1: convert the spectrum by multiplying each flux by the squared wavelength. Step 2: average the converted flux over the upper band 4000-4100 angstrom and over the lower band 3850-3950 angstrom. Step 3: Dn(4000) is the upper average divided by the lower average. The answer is 1.26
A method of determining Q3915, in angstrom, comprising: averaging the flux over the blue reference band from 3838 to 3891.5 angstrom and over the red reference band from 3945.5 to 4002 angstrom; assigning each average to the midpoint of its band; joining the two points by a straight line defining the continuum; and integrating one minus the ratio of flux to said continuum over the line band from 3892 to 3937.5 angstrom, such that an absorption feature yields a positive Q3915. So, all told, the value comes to 4.2 angstrom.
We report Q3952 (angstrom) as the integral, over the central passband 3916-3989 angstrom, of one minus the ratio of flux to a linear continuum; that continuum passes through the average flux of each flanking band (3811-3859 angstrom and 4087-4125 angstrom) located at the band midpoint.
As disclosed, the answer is 5.6 angstrom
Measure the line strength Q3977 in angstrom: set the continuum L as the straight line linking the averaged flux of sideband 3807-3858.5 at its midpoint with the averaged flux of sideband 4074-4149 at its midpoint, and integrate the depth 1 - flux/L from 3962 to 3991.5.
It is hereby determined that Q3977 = 3.9 angstrom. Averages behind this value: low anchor 4.81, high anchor 5.71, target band 4.59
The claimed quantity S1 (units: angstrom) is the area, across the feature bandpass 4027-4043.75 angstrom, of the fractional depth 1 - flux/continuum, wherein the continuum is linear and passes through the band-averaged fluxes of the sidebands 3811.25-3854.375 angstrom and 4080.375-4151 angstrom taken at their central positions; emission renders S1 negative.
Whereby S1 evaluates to -2.61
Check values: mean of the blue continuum 4.66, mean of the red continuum 5.69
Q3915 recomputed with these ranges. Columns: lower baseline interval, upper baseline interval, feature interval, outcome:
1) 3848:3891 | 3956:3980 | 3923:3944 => 2.4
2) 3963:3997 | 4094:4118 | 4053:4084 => -4.2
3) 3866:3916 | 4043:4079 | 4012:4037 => -2.1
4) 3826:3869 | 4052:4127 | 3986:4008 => -2.2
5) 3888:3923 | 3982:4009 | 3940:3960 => 0.4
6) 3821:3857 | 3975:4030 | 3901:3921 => -1.6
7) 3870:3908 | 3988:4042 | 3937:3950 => 0.1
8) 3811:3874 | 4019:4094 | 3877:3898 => 2.0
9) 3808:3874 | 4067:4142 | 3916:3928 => 0.1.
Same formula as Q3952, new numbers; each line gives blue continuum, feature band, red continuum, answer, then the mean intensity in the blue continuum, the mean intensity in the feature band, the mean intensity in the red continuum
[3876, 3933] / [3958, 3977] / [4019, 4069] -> 4.9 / 4.92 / 4.07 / 6.2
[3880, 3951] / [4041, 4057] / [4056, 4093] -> -1.2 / 4.91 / 6.16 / 5.89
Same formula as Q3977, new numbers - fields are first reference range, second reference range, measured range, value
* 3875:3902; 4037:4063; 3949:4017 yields 4.4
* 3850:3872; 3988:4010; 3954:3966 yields 2.1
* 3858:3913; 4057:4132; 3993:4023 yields -3.7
